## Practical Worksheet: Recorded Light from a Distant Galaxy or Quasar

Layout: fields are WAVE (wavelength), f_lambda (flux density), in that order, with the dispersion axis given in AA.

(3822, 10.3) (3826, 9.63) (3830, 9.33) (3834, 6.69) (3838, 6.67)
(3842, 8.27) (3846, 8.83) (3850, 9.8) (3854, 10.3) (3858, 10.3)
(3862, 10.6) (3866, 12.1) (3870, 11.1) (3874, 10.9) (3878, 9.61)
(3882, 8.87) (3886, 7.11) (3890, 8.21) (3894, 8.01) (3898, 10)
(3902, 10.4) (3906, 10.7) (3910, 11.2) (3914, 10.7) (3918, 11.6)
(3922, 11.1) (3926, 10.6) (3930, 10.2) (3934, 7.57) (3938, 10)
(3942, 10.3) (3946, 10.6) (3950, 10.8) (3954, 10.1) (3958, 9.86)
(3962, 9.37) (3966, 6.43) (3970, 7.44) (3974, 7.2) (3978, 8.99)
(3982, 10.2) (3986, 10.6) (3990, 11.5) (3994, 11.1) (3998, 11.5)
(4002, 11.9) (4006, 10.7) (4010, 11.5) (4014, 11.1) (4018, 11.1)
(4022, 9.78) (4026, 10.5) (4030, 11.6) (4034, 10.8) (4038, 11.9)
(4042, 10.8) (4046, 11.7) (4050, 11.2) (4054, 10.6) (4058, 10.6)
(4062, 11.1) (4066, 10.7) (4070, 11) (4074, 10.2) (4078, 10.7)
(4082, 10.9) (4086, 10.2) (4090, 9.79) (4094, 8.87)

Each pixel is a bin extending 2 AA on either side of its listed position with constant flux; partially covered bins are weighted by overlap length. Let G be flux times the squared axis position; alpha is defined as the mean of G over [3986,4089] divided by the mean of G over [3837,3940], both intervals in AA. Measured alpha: 1.2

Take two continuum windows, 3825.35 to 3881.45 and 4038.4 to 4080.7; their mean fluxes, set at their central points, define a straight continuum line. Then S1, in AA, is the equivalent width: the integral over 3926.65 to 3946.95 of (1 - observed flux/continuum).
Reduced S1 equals 0.7 AA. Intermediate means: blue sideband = 9.56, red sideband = 10.9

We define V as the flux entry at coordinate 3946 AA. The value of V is 10.6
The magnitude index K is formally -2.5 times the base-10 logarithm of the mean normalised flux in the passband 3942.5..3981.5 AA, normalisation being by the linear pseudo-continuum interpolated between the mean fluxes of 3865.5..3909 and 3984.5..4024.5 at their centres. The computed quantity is 0.16 mag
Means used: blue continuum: 9.68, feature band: 9.07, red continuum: 11.1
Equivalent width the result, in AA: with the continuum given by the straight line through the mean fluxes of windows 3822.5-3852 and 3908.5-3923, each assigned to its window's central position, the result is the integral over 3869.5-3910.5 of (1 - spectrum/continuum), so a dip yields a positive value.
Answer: 3.0 AA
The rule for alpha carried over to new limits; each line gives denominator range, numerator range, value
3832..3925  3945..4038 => 1.12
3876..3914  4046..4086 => 1.25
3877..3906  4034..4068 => 1.33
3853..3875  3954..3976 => 0.80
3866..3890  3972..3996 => 1.09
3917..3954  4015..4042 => 1.12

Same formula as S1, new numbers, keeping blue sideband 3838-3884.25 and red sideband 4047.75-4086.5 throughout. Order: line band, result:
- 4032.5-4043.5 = -0.6 AA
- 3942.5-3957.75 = -0.2 AA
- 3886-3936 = 1.0 AA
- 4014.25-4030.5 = -0.2 AA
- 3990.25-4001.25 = -1.0 AA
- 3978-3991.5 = -0.1 AA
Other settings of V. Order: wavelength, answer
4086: 10.2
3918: 11.6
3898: 10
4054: 10.6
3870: 11.1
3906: 10.7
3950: 10.8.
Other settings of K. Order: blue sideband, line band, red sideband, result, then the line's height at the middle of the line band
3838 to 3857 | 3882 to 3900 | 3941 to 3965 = 0.13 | 9.46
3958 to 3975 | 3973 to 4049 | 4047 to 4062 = -0.15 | 9.42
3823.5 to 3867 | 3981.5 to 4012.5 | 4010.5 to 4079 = -0.06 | 10.5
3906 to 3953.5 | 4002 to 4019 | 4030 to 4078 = -0.04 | 10.8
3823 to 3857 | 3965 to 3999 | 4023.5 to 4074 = 0.09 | 10.3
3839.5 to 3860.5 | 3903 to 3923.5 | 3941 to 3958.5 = -0.10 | 10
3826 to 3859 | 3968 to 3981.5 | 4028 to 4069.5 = 0.25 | 10.3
